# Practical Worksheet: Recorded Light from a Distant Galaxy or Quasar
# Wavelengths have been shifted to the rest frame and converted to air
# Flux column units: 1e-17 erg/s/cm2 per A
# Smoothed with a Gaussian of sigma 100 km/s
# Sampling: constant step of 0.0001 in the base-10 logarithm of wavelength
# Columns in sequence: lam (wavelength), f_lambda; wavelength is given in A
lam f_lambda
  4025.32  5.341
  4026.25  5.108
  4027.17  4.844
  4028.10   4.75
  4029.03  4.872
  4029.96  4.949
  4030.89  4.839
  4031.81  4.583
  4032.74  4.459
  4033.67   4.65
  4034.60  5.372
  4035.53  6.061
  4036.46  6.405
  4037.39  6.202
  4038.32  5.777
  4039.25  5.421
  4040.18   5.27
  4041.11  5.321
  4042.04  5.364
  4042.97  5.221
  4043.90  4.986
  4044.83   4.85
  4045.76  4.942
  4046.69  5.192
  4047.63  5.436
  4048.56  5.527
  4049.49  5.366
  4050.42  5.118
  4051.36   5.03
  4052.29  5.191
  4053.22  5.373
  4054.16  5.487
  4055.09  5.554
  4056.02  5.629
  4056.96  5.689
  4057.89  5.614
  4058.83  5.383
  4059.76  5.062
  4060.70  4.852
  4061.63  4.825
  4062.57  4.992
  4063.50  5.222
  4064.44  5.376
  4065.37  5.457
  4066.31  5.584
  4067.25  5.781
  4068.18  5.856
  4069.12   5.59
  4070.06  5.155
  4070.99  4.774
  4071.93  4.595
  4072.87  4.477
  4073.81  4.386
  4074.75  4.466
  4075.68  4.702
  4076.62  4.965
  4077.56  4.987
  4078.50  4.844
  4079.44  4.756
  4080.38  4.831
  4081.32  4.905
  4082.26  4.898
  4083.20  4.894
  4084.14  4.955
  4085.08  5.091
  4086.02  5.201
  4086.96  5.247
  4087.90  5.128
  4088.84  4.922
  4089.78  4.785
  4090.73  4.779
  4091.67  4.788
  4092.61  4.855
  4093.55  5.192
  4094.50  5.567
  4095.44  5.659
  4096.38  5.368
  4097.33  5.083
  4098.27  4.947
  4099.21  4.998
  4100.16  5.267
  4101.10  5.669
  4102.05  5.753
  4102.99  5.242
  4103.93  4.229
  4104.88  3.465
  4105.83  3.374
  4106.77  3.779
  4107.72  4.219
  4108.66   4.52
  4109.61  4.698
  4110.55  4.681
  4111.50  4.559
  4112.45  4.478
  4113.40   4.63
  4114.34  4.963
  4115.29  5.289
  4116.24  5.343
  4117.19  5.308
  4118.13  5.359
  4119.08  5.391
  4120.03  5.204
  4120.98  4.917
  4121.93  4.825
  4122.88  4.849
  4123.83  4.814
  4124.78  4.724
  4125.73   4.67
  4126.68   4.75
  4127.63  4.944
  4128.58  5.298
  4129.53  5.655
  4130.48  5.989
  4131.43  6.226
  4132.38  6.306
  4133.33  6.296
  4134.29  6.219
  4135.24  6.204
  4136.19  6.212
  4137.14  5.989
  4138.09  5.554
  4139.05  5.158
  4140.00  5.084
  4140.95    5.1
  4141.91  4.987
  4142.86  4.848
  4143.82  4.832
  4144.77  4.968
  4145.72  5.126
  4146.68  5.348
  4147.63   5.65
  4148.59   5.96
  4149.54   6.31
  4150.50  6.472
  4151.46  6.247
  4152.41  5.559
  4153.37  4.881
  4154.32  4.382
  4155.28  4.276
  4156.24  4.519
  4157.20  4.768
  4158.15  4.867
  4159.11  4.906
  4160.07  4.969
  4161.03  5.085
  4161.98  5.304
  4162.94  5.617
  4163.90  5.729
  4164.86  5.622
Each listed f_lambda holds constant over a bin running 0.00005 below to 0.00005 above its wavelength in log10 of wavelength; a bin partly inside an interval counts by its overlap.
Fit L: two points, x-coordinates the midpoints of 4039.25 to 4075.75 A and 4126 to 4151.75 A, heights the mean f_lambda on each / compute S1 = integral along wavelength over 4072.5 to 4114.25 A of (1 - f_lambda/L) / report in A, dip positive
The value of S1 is 4.3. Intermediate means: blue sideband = 5.21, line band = 4.83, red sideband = 5.61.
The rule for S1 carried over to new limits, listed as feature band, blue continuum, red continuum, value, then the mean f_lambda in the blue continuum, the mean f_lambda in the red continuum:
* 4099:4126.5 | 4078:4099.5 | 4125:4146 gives 2.4 A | 5.03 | 5.47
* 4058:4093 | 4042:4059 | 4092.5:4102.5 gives 2.0 A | 5.31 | 5.32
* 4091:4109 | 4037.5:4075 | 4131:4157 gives 1.8 A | 5.24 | 5.5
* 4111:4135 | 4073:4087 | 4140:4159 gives -0.8 A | 4.85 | 5.21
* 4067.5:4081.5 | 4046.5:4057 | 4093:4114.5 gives 0.6 A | 5.37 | 4.8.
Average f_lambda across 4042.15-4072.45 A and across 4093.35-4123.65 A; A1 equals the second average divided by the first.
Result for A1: 0.93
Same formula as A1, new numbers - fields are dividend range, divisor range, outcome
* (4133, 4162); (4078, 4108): 1.09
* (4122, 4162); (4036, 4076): 1.01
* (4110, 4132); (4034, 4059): 0.94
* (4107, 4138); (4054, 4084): 1.02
